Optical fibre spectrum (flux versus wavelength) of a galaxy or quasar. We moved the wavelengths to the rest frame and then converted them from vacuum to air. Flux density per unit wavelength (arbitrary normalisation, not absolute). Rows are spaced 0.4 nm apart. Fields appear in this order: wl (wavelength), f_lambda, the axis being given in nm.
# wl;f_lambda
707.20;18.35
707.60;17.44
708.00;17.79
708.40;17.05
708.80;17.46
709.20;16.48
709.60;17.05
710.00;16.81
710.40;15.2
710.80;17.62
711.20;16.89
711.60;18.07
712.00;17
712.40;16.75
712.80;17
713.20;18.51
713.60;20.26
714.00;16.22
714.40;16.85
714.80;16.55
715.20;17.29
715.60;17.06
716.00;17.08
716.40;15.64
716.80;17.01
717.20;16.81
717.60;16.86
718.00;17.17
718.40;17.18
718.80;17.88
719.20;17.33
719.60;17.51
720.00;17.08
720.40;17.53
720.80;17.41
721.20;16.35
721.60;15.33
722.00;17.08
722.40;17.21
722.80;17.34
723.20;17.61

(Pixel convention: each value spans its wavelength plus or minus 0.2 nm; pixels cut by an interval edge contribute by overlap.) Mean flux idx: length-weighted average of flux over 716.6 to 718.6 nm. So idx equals 17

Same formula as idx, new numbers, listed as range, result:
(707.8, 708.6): 17.4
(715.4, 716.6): 16.6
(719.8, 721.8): 16.7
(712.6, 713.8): 18.6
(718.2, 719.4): 17.5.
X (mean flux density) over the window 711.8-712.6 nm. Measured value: 16.9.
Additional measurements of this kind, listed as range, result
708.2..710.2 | 17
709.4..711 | 16.7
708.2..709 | 17.3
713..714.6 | 18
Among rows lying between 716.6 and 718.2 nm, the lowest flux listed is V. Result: 16.81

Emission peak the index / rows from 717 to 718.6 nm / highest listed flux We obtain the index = 17.18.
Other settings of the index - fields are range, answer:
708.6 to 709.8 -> 17.46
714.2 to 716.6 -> 17.29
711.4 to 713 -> 18.07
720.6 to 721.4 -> 17.41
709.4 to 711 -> 17.62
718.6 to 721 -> 17.88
